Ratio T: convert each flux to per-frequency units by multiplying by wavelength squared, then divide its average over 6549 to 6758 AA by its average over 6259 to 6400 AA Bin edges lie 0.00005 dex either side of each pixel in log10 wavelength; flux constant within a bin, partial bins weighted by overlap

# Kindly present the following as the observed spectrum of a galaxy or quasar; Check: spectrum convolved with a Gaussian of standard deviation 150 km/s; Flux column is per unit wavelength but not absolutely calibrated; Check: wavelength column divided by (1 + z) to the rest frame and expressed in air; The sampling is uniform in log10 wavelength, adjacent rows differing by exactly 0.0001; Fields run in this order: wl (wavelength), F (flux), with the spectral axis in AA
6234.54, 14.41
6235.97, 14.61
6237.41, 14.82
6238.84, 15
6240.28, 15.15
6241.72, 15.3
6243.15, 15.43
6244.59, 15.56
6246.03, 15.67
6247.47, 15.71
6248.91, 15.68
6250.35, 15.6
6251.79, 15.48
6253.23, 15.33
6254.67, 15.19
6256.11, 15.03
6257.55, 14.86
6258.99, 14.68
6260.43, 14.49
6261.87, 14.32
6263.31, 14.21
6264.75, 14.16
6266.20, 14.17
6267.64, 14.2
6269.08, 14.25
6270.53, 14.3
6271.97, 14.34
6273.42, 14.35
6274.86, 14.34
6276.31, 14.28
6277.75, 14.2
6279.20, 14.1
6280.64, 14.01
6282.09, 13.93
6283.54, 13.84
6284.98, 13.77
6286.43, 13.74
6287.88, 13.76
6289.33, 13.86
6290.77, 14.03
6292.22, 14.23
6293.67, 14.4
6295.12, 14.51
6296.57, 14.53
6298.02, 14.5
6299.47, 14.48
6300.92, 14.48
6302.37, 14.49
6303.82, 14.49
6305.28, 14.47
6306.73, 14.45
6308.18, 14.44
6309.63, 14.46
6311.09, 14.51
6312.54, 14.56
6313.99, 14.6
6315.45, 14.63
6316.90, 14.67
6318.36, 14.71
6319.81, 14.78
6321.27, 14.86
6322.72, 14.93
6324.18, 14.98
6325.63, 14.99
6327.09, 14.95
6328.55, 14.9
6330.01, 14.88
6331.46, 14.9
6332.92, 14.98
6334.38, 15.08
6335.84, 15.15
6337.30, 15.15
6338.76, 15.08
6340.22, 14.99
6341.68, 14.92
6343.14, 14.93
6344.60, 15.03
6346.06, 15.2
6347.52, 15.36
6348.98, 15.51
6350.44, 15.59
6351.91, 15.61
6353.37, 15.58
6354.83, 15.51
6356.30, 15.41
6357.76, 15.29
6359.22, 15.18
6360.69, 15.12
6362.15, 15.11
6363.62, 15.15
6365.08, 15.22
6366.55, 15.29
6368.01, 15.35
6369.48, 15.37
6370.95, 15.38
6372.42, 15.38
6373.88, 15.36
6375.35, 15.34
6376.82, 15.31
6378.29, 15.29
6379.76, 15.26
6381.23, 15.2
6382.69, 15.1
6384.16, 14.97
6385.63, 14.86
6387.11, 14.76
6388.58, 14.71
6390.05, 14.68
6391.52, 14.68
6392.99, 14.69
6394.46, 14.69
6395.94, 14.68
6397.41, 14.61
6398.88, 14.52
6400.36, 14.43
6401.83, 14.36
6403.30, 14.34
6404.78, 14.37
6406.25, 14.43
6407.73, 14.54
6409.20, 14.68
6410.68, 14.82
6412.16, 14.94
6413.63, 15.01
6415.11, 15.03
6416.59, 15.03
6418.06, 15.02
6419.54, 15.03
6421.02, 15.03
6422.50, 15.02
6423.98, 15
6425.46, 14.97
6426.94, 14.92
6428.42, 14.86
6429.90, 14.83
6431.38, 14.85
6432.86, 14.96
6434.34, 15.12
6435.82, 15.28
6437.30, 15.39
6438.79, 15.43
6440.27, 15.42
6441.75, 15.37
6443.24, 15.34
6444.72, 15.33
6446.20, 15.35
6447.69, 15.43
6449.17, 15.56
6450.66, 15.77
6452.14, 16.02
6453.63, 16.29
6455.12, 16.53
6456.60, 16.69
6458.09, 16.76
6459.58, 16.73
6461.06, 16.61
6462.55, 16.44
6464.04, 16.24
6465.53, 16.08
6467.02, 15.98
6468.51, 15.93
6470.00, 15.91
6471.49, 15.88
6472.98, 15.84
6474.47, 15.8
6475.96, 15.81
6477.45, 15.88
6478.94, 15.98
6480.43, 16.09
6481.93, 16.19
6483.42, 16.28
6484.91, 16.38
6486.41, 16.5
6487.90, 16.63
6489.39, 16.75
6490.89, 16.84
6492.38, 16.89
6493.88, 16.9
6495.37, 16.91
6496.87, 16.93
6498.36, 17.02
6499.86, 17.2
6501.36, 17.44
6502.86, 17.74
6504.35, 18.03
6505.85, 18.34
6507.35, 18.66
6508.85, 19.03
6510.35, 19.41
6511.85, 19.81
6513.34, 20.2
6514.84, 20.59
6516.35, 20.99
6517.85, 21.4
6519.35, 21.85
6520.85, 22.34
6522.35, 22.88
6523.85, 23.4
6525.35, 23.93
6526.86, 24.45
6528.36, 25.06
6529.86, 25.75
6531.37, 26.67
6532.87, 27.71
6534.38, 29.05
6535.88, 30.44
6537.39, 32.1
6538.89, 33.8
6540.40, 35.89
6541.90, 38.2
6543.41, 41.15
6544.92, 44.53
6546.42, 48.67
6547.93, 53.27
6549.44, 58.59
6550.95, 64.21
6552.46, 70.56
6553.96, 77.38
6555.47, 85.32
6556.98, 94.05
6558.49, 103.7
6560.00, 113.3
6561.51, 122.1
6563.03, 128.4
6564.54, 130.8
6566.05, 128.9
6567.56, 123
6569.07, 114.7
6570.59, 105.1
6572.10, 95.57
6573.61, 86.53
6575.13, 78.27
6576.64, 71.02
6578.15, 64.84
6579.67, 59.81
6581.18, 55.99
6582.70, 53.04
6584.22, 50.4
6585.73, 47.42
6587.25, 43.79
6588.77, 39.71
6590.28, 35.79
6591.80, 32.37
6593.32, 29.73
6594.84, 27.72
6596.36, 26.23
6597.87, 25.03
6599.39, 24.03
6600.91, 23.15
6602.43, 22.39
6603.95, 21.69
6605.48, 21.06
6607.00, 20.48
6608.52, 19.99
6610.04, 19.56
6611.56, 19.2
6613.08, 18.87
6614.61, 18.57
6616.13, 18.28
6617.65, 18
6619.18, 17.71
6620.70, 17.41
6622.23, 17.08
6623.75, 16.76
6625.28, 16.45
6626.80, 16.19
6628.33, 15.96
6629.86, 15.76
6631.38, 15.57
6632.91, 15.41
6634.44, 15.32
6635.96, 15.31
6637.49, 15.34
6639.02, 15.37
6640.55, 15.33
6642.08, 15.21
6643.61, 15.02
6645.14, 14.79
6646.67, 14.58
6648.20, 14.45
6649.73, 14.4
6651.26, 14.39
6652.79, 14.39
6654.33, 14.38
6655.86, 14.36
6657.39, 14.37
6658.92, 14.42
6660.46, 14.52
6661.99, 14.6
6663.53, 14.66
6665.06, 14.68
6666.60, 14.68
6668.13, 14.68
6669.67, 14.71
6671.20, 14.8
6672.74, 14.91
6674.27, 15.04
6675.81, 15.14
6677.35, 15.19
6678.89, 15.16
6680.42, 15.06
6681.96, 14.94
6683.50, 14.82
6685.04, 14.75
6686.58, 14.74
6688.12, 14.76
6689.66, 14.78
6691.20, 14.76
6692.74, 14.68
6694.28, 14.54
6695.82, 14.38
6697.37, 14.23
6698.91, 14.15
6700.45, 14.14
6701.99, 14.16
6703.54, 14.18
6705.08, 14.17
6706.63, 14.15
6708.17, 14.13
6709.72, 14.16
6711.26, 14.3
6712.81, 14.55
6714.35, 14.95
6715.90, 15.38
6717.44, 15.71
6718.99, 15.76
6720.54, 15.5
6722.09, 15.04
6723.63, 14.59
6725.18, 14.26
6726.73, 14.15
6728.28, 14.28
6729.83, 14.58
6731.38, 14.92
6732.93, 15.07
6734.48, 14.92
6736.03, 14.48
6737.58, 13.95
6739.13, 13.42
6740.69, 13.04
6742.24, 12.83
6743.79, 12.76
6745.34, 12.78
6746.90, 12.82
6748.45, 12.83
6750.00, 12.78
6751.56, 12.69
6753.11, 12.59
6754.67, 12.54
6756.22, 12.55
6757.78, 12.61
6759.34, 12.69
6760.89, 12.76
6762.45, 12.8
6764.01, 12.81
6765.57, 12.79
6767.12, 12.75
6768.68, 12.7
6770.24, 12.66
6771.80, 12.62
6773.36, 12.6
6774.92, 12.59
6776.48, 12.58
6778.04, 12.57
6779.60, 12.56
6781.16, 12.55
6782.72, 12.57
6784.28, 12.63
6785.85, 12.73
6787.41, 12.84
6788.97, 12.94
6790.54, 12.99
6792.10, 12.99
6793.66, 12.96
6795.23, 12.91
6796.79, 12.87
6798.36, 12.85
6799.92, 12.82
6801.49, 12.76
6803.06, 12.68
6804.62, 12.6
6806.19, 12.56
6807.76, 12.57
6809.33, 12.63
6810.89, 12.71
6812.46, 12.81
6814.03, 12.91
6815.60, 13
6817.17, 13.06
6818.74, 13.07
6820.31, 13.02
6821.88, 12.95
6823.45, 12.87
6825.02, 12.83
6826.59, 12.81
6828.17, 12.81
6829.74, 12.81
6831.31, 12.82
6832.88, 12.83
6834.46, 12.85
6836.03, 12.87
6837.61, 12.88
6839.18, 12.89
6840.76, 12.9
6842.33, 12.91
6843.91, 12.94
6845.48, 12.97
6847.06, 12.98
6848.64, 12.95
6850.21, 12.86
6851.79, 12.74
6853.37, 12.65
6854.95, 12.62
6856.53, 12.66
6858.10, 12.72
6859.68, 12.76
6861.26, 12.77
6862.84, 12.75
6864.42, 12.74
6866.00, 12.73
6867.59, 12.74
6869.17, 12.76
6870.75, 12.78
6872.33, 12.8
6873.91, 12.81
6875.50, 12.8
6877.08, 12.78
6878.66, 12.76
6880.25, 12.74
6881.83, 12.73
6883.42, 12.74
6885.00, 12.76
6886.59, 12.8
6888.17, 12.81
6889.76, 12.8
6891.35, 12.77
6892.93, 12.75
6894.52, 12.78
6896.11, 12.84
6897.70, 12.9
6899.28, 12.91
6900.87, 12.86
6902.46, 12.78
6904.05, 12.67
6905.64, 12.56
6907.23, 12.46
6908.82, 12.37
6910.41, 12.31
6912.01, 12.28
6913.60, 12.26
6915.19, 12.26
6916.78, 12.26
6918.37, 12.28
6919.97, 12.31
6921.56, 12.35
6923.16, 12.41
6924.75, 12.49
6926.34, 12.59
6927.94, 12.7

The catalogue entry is 2.17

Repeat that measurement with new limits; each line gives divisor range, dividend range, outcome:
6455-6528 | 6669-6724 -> 0.87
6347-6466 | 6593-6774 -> 1.10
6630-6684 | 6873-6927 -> 0.91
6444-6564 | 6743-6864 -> 0.46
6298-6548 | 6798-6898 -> 0.83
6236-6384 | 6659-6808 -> 1.06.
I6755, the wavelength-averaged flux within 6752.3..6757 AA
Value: 12.6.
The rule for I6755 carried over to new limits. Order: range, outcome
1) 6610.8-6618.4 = 18.6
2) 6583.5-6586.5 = 48.9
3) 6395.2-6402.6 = 14.5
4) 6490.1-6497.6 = 16.9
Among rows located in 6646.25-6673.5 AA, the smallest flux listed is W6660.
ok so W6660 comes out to 14.36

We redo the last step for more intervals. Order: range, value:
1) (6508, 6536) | 19.03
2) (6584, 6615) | 18.57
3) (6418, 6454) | 14.83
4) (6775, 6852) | 12.55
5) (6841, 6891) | 12.62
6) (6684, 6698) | 14.23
